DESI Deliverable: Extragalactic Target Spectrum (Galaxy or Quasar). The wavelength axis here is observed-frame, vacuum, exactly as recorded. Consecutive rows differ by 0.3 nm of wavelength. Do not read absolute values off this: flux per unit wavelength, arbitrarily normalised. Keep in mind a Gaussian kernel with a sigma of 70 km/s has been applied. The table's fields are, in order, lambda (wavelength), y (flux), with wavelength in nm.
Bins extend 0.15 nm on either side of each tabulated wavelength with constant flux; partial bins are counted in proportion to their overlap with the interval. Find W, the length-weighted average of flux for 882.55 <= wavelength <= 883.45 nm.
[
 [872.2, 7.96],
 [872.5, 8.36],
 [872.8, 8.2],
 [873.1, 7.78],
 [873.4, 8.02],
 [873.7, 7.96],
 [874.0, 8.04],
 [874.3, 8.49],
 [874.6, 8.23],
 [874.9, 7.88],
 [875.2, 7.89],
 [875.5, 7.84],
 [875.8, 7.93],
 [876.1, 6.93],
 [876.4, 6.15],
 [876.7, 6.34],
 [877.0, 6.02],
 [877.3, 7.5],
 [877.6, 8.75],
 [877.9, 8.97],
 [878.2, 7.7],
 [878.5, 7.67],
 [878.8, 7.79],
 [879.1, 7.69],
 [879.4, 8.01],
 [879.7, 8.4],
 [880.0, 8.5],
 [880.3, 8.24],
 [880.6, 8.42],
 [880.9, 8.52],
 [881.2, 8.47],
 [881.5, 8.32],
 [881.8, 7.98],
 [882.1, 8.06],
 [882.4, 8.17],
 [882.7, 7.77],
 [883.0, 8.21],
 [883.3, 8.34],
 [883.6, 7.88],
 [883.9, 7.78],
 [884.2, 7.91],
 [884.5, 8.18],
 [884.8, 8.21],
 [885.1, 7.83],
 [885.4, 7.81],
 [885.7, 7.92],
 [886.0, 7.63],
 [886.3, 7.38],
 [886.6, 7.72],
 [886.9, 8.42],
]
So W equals 8.11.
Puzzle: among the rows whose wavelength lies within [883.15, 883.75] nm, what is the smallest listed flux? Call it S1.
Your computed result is 7.88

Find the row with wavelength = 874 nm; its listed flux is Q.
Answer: 8.04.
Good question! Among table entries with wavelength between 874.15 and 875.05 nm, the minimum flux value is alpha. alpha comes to 7.88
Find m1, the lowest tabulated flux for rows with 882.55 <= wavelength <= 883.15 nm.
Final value 7.77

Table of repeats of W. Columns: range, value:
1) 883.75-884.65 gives 7.96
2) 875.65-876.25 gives 7.43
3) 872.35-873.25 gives 8.11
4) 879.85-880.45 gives 8.37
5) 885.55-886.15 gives 7.78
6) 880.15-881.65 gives 8.39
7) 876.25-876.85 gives 6.25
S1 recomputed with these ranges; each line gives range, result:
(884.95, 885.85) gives 7.81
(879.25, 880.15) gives 8.01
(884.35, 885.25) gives 7.83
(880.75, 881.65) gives 8.32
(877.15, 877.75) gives 7.5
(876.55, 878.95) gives 6.02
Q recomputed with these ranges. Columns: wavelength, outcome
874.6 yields 8.23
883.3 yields 8.34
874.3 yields 8.49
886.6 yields 7.72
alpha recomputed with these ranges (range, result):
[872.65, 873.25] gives 7.78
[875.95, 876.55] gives 6.15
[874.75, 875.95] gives 7.84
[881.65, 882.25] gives 7.98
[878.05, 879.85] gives 7.67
